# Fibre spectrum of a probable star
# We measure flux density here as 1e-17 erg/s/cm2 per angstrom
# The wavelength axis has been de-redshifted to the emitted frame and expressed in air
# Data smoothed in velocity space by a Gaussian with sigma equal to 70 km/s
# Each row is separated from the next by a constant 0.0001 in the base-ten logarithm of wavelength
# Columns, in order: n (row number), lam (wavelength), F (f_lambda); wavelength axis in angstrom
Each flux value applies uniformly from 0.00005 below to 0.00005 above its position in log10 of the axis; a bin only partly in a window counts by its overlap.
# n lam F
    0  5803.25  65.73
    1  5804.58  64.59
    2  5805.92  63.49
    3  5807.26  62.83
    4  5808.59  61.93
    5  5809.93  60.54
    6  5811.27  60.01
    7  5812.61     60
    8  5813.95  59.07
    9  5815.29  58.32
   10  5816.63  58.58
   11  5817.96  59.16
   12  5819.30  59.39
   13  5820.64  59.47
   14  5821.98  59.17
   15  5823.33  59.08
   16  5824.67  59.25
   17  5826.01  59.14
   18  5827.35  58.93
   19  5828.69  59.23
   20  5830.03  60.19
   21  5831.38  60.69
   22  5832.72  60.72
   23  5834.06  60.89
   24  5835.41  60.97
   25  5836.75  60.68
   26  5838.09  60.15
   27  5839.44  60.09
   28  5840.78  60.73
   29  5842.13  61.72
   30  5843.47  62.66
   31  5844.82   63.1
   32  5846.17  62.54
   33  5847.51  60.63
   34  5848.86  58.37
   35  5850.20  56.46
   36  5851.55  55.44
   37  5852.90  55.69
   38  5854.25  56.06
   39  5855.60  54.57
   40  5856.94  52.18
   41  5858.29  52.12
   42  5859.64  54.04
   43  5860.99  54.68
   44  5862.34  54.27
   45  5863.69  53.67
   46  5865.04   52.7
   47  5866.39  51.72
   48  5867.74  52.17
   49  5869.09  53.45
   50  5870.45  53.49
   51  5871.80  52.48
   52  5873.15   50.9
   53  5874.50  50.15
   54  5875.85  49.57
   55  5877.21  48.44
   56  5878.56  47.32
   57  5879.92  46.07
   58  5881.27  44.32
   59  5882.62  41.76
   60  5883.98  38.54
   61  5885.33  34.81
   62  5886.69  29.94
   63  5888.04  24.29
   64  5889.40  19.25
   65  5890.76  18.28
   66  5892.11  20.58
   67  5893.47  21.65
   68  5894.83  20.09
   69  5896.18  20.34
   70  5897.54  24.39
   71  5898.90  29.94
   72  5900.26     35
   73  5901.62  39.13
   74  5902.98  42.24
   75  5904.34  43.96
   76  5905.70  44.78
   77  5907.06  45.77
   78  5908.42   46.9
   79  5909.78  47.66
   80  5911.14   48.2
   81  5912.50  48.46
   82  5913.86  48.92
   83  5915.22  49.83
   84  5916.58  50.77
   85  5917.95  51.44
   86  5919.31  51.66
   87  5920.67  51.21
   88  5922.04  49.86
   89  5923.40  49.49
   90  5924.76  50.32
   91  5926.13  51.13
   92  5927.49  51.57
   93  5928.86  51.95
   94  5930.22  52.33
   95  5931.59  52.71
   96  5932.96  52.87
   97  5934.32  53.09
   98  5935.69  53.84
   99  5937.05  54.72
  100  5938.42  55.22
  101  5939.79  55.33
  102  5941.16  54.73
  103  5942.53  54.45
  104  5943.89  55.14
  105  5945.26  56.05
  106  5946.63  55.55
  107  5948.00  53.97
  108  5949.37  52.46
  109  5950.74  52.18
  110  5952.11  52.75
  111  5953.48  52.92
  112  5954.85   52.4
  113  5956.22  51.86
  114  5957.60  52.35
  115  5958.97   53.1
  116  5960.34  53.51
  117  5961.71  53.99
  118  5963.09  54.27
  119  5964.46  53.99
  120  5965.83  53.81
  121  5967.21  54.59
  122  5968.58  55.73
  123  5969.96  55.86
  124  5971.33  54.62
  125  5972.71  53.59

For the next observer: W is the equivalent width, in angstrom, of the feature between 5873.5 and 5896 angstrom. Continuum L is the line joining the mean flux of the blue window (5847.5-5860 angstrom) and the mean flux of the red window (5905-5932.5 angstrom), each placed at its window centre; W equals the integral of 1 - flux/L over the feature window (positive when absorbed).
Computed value 7.8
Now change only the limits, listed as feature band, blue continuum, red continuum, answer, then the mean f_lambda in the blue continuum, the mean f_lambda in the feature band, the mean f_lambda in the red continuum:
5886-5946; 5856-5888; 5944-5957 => 8.74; 48.2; 43.9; 53.4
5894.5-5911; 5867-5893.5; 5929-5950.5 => 3.01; 40.3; 37.4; 54.1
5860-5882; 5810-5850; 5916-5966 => 2.48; 60.1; 51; 52.9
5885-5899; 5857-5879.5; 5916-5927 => 7.61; 51.9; 23.4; 50.7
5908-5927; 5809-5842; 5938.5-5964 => 1.93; 59.8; 49.8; 53.8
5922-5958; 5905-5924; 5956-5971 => -1.06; 48.9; 53.1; 54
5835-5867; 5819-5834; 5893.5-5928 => -1.38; 59.6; 57.3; 43.3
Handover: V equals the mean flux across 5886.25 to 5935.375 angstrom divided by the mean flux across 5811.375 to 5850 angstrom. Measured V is 0.7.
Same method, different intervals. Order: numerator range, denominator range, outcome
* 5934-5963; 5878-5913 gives 1.52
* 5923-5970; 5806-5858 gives 0.90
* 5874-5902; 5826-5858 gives 0.56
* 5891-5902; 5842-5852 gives 0.43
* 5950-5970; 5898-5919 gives 1.19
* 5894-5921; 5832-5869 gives 0.73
